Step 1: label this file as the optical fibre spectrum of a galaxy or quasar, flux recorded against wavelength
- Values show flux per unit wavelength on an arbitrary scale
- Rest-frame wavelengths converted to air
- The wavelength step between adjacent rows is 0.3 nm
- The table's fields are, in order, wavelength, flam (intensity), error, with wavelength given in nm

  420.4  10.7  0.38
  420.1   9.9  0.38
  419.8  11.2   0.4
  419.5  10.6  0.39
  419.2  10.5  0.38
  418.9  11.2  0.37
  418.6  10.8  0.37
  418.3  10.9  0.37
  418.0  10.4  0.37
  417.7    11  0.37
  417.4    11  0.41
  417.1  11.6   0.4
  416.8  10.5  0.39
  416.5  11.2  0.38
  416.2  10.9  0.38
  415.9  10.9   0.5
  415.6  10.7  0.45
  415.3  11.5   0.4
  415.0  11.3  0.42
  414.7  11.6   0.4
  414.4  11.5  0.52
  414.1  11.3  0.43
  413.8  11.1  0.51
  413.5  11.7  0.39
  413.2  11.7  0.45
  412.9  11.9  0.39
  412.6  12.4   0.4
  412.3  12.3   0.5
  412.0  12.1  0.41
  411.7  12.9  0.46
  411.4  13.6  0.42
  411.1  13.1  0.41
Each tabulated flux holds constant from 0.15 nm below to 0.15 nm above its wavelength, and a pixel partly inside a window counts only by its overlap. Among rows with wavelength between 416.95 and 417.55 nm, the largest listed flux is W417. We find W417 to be 11.6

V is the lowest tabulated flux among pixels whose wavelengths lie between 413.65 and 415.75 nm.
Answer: 10.7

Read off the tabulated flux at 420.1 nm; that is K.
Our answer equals 9.9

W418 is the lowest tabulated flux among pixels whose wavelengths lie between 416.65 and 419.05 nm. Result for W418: 10.4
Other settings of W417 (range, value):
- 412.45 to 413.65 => 12.4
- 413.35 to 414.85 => 11.7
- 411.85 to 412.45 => 12.3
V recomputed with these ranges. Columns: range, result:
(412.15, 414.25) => 11.1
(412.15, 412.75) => 12.3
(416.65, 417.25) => 10.5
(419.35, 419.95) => 10.6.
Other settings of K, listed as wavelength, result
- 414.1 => 11.3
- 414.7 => 11.6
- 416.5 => 11.2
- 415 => 11.3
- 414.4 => 11.5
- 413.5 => 11.7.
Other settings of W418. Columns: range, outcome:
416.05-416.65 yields 10.9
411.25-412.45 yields 12.1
